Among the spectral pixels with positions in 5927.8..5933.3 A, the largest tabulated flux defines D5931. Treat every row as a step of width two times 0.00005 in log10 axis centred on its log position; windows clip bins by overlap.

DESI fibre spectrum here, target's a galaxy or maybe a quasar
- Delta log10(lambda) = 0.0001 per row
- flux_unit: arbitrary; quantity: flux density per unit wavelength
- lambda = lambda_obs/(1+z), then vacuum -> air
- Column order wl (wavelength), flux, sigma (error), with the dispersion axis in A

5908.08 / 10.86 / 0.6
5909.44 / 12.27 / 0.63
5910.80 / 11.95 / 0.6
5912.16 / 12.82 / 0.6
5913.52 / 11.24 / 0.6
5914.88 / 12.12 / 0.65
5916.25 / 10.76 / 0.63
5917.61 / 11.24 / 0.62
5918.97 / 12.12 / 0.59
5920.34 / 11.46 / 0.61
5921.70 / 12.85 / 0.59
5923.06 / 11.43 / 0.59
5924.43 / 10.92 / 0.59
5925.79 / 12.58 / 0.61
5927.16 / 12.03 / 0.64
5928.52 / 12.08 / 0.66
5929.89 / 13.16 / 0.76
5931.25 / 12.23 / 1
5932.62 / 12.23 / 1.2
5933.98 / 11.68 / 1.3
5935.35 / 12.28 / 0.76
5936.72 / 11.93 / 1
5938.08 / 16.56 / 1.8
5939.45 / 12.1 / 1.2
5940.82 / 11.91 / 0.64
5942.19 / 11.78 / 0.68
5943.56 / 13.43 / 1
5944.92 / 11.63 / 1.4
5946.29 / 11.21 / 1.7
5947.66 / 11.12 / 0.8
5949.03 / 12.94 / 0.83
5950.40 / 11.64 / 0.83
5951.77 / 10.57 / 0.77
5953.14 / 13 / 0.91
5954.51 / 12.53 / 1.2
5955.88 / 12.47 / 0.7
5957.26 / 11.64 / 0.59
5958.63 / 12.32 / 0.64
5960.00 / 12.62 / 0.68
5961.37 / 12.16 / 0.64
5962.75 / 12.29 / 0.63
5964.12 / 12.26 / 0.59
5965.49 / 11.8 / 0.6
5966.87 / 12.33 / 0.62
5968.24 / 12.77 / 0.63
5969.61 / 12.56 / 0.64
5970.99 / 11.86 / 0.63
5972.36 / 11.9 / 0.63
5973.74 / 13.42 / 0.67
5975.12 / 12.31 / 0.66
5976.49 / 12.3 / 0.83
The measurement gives 13.16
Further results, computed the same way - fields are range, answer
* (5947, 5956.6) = 13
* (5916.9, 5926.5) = 12.85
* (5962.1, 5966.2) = 12.29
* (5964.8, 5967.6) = 12.33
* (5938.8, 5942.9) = 12.1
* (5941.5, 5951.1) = 13.43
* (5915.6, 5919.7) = 12.12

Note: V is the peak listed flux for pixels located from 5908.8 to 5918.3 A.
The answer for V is 12.82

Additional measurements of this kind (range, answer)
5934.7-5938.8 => 16.56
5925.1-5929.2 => 12.58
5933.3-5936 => 12.28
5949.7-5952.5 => 11.64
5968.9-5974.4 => 13.42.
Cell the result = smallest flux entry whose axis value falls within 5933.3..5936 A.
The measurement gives 11.68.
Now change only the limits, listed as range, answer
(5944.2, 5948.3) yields 11.12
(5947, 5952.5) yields 10.57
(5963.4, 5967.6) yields 11.8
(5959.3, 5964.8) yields 12.16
